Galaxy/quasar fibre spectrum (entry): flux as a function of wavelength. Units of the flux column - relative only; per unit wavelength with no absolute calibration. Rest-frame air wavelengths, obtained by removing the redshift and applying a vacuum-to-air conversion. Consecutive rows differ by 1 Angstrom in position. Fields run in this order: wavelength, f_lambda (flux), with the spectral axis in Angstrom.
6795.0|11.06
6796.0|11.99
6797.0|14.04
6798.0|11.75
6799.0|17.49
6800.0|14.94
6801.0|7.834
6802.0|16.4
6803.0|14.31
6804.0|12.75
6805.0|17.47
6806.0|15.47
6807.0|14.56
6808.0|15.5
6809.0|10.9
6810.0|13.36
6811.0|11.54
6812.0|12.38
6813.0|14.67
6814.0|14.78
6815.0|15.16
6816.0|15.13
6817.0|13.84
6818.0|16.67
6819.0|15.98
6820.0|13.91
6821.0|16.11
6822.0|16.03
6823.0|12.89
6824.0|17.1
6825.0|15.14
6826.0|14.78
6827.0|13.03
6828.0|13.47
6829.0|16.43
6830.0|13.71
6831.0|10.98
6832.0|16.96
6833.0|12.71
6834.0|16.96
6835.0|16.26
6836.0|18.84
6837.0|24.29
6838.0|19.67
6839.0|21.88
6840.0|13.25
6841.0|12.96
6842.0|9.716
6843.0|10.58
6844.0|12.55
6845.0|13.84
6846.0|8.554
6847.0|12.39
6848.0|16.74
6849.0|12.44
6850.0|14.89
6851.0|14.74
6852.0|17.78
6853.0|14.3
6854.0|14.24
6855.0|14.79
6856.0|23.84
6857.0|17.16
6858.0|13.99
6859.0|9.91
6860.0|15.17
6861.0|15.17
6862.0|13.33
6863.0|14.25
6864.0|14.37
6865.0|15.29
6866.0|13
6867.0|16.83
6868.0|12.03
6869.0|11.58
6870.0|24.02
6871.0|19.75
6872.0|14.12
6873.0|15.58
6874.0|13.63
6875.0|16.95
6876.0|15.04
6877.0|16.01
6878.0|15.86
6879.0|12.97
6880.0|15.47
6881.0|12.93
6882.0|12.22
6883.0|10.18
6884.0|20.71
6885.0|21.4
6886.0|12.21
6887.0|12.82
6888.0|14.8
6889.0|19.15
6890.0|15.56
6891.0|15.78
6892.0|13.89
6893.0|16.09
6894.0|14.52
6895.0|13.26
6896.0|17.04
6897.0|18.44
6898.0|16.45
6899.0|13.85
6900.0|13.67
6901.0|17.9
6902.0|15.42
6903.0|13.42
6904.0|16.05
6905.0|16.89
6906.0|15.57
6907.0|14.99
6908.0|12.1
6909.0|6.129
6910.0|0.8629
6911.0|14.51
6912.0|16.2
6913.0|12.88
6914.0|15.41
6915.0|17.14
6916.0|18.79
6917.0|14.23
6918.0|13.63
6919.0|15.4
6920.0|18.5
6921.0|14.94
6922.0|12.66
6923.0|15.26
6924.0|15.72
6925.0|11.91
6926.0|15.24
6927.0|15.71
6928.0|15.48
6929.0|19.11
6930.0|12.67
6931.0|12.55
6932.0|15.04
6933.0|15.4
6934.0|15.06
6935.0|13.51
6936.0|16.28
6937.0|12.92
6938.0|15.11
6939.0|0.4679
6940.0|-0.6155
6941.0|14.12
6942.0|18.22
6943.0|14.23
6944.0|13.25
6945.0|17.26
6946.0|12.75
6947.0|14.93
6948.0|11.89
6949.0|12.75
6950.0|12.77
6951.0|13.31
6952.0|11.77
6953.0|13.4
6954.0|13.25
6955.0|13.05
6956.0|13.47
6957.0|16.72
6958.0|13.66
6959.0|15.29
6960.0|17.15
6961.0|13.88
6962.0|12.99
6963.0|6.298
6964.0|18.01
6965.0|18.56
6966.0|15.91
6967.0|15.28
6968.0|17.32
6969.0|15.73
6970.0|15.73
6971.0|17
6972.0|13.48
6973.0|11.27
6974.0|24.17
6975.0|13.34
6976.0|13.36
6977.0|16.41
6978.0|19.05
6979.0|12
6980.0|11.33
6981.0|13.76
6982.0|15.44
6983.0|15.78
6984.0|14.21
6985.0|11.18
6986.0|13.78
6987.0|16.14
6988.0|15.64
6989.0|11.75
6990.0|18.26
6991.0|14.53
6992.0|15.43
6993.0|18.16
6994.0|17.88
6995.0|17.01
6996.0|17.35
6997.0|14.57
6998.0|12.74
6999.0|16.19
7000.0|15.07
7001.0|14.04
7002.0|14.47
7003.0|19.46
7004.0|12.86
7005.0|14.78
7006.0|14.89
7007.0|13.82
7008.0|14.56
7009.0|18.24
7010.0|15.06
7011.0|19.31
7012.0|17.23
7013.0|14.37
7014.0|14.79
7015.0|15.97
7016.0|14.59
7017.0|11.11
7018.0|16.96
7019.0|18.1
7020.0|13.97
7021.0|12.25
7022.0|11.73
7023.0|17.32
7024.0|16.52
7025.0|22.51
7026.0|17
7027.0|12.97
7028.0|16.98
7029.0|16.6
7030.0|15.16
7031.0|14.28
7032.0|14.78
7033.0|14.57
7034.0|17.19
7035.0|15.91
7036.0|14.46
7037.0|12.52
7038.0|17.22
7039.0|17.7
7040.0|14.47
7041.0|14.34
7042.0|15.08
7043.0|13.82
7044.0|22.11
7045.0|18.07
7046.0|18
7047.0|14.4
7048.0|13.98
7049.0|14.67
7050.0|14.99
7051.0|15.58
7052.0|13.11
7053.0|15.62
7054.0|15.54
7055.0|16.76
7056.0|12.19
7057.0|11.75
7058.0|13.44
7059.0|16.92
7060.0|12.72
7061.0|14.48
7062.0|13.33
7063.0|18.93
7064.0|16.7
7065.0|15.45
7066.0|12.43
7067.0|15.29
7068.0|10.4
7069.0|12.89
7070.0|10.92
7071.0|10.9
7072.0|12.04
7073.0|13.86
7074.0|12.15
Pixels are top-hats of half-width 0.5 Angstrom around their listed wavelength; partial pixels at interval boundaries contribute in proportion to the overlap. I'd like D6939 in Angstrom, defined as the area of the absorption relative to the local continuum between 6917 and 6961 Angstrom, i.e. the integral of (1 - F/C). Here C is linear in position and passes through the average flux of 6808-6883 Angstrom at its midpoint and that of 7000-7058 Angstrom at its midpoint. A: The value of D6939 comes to 3.8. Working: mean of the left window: 14.8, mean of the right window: 15.4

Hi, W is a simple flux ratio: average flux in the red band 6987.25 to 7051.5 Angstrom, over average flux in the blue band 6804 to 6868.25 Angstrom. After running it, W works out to 1.06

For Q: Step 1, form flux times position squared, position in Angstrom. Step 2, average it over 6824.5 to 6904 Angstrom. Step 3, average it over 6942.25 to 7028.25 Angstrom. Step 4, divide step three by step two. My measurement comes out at 1.0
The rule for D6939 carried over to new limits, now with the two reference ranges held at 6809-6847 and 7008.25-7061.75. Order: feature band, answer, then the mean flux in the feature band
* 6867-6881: -0.7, 15.6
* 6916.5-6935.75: 0.2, 14.9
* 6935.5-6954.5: 3.2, 12.5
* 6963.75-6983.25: -0.5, 15.6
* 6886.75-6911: 0.9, 14.4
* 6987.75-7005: -0.3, 15.6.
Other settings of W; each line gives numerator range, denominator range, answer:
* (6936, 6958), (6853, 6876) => 0.83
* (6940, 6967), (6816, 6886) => 0.92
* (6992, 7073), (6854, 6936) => 1.02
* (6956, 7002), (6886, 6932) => 1.03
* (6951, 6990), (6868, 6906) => 0.95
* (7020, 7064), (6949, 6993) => 1.05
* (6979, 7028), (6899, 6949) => 1.10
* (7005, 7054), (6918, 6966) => 1.12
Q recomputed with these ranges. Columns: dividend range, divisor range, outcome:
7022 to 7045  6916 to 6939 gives 1.13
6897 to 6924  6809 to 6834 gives 1.03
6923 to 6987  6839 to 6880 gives 0.99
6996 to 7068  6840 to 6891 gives 1.09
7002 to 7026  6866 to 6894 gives 1.06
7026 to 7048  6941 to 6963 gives 1.16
